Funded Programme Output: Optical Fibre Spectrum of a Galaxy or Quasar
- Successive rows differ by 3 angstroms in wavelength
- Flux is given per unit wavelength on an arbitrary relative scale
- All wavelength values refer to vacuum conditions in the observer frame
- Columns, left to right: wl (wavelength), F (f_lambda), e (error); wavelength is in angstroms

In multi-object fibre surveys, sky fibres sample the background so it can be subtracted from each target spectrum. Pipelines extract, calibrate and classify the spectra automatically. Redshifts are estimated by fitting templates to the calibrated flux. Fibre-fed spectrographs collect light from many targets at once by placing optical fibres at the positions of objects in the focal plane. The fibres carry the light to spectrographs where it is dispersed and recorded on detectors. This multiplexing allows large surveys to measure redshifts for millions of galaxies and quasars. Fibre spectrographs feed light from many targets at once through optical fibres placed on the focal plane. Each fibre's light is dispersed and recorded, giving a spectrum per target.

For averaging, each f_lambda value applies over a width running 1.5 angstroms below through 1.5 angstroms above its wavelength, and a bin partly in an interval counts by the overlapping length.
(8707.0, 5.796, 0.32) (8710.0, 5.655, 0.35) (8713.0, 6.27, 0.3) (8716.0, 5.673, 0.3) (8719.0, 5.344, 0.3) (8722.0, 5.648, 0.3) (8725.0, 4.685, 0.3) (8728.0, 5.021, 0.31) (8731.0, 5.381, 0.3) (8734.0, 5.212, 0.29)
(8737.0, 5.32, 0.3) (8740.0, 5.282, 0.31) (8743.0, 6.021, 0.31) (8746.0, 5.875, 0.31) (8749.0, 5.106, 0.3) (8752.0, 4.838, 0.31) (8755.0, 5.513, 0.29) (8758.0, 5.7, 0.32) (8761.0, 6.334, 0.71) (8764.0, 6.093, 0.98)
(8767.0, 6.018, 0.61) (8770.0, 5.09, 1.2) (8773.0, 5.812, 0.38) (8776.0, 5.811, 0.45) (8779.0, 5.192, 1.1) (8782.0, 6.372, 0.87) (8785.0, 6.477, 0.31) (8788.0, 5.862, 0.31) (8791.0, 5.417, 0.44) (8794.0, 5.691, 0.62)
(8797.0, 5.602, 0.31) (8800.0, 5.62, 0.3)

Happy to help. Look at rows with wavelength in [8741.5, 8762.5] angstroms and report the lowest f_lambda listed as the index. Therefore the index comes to 4.838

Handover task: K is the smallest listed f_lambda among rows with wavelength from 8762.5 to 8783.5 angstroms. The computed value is 5.09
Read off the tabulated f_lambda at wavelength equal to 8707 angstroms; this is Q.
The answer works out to 5.796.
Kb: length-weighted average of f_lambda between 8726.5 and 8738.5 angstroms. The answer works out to 5.23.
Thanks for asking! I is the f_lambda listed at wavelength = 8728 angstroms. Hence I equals 5.021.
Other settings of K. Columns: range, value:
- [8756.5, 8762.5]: 5.7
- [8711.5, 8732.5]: 4.685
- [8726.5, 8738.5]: 5.021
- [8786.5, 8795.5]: 5.417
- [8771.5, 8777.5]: 5.811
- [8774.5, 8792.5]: 5.192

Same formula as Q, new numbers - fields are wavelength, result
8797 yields 5.602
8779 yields 5.192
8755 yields 5.513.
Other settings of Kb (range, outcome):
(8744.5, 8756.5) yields 5.33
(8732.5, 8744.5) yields 5.46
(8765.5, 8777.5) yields 5.68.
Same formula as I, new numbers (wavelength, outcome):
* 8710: 5.655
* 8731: 5.381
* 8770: 5.09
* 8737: 5.32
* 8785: 6.477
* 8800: 5.62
